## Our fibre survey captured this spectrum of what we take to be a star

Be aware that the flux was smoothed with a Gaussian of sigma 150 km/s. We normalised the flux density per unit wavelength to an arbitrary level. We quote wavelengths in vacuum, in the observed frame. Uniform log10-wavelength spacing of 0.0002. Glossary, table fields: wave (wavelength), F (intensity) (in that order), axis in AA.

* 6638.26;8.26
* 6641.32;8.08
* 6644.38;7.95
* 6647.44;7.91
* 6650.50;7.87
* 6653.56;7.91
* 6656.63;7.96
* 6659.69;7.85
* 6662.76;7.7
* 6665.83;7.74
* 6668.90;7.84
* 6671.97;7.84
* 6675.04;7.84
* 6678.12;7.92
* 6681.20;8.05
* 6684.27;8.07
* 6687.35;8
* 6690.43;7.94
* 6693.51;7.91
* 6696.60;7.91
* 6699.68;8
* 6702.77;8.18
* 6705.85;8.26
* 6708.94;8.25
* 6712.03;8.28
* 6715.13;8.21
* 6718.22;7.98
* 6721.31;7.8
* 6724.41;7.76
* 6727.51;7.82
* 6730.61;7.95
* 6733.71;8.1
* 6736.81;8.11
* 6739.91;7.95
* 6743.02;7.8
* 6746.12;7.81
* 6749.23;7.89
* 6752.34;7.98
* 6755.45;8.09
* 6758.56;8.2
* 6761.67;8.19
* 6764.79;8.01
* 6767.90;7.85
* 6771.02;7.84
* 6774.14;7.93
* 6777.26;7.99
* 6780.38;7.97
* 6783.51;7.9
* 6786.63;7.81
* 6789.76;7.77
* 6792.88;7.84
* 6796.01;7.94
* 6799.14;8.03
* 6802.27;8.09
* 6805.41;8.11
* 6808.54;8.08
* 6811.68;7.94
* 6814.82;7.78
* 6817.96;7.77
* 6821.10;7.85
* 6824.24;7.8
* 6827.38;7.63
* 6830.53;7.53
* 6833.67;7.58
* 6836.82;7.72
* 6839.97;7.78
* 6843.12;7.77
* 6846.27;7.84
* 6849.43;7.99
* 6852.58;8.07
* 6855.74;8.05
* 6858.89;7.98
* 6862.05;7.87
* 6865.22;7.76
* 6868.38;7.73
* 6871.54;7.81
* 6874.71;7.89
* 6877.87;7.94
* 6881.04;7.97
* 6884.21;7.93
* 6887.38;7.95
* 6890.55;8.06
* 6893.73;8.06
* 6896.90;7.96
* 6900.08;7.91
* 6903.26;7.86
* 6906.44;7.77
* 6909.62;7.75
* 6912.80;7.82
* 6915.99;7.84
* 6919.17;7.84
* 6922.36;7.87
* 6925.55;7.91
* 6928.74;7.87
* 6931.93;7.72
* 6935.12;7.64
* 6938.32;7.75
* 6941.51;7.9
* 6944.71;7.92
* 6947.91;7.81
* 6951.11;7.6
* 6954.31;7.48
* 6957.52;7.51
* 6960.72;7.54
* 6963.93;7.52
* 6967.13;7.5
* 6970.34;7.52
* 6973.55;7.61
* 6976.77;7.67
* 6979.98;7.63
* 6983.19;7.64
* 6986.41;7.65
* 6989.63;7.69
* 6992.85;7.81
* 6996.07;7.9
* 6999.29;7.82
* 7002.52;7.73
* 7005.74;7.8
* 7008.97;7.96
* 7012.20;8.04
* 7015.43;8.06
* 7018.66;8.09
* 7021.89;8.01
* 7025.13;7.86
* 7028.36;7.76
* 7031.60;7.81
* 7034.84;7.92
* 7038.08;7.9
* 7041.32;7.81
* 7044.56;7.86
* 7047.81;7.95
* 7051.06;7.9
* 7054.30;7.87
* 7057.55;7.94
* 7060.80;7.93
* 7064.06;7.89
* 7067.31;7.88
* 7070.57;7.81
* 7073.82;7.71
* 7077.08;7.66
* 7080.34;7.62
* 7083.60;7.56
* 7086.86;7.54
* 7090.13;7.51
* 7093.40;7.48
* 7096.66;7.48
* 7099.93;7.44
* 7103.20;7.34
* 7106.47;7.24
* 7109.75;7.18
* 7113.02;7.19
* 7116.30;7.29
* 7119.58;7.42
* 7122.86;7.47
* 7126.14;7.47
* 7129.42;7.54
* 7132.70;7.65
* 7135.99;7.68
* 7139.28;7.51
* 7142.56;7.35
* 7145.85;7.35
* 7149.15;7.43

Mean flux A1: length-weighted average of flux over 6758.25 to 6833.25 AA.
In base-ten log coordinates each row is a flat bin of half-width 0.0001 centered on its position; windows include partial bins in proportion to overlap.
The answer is 7.9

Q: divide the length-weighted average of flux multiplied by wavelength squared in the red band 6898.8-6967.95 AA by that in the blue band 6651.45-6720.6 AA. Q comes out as 1.04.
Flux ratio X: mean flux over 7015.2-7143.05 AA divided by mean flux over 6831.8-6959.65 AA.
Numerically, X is 0.98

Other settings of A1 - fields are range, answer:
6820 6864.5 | 7.82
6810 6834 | 7.74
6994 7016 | 7.89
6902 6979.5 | 7.72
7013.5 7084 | 7.86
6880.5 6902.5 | 7.97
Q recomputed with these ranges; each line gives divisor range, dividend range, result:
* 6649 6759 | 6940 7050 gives 1.06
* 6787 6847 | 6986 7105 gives 1.06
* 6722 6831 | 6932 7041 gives 1.04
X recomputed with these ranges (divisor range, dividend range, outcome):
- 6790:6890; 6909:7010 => 0.98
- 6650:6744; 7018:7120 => 0.96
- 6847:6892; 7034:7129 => 0.96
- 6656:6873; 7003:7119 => 0.97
